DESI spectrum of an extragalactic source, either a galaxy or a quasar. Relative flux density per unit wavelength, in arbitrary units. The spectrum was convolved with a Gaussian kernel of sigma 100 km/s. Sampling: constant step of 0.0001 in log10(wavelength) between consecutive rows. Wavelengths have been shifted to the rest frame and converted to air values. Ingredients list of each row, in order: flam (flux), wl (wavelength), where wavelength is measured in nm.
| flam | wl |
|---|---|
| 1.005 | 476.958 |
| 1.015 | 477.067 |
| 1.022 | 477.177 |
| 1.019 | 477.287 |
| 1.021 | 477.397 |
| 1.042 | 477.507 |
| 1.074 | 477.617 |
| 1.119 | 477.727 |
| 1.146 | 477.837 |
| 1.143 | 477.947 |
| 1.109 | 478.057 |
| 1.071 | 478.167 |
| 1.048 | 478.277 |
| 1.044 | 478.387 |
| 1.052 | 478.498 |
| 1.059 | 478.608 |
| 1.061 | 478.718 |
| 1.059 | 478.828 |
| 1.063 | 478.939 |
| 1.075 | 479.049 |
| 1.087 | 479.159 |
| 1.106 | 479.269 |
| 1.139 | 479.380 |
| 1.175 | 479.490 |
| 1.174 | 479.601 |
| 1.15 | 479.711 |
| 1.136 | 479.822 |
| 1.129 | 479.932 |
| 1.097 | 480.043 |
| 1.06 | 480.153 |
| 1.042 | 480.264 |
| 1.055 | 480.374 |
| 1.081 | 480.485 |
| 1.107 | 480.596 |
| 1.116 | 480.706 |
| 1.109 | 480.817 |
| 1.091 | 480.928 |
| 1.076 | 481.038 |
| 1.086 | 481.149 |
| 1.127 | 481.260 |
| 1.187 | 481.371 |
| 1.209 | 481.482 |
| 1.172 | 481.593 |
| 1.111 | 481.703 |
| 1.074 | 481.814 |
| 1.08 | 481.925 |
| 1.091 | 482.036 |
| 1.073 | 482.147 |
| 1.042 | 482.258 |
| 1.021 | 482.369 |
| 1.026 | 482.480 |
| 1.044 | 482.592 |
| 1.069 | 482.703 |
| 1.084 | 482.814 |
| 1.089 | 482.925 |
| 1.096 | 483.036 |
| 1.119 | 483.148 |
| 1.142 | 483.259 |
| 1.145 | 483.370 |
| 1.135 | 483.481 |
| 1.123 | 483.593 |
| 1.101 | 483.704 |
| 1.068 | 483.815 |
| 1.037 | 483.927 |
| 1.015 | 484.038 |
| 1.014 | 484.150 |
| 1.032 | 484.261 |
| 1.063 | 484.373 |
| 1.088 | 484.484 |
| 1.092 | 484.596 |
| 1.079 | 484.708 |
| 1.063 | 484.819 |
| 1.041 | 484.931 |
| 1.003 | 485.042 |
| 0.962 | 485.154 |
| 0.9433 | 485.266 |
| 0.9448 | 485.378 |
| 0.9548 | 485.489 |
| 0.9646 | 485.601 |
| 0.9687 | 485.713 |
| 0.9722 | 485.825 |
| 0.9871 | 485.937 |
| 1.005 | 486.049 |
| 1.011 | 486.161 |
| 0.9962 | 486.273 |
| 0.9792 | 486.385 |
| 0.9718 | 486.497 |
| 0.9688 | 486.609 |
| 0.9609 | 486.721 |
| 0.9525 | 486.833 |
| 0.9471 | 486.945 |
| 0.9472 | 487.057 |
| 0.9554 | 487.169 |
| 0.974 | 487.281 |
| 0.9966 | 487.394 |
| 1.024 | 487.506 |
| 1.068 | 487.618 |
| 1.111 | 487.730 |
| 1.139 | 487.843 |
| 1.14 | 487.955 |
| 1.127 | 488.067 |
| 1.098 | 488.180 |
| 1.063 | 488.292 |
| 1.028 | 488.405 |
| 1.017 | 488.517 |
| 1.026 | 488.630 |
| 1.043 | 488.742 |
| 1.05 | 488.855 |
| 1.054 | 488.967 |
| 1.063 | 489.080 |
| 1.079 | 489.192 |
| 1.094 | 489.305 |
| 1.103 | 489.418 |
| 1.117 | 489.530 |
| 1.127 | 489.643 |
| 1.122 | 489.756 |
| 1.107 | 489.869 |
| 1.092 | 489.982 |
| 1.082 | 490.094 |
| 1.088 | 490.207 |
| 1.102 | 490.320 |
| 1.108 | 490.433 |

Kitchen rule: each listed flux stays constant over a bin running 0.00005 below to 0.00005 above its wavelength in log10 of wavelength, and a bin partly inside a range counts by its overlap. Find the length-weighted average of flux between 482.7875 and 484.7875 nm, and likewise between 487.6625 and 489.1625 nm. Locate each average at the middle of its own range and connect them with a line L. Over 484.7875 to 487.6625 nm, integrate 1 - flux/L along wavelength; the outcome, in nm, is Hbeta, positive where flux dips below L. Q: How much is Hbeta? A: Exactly 0.26 nm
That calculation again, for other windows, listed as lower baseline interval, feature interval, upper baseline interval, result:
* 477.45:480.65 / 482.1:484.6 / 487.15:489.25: 0.00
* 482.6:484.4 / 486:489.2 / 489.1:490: 0.20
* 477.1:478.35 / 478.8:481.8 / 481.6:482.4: -0.10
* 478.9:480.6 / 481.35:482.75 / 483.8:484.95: -0.01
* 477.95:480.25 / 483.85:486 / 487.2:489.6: 0.13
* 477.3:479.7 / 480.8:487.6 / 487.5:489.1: 0.22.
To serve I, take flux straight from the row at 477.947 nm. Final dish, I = 1.143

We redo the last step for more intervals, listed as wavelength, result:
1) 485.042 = 1.003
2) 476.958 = 1.005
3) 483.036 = 1.096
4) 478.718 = 1.061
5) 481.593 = 1.172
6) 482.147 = 1.073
